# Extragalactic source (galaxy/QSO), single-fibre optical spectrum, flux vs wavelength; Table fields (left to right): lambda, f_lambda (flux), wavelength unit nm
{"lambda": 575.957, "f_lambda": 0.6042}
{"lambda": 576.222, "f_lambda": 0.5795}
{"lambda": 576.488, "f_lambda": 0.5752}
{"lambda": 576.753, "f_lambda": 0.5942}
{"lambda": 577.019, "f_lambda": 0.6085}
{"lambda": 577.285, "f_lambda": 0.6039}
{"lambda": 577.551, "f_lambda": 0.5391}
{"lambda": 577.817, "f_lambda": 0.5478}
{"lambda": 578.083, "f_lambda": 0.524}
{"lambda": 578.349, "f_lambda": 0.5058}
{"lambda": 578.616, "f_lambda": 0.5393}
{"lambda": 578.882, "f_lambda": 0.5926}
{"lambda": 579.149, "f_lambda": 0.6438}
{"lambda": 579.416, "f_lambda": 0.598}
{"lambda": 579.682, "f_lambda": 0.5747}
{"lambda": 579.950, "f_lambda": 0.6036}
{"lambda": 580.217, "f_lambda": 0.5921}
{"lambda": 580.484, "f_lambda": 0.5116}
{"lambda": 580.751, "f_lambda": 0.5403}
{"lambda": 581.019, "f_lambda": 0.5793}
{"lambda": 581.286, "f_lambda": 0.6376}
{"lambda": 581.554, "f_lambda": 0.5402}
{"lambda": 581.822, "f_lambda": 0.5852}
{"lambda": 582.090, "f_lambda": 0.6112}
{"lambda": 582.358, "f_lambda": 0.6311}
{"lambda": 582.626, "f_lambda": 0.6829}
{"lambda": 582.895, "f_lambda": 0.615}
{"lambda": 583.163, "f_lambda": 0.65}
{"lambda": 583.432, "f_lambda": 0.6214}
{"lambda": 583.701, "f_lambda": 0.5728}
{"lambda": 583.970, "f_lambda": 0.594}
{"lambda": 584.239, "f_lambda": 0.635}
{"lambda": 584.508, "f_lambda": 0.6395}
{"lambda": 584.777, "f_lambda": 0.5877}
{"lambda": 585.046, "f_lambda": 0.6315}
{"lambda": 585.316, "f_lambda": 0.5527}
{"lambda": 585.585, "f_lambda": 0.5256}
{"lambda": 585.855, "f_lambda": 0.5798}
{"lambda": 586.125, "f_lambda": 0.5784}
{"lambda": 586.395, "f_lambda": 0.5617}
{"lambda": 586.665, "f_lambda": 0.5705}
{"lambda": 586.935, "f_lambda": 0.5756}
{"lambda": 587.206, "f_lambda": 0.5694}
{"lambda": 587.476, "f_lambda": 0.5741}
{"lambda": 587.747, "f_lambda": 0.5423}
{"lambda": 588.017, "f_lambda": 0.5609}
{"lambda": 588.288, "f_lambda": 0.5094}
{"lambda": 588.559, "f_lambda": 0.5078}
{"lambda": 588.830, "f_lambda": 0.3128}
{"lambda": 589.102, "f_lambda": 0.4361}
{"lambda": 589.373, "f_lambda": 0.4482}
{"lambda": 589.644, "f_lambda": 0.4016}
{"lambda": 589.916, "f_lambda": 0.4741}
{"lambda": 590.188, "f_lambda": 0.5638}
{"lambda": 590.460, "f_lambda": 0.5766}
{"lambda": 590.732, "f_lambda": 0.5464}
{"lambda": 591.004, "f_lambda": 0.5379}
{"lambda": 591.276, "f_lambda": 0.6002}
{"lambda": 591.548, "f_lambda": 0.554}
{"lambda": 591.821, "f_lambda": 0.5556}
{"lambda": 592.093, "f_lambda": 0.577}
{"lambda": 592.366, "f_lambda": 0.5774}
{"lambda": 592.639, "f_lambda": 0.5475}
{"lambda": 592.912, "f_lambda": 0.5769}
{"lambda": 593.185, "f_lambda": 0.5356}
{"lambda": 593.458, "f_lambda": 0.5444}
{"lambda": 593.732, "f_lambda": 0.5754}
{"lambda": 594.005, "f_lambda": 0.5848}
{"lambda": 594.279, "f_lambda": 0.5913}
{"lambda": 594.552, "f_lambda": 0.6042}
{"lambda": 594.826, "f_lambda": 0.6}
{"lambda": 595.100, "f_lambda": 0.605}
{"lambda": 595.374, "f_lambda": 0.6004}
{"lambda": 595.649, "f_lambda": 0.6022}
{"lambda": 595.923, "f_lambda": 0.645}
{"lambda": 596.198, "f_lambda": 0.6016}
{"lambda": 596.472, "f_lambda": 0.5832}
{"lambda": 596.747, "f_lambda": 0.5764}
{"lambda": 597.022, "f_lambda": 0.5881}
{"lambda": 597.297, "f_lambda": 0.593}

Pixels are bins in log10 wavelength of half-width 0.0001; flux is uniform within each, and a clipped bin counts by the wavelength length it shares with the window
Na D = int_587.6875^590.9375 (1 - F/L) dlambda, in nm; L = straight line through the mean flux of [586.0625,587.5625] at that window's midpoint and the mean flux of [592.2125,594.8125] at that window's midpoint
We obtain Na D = 0.465 nm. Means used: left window 0.571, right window 0.572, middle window 0.49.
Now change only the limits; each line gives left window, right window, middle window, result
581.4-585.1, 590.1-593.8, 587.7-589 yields 0.228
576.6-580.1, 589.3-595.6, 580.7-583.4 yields -0.187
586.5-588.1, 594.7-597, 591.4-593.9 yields 0.114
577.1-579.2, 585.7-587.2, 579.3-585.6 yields -0.351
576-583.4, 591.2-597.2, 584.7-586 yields 0.022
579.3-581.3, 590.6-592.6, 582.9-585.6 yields -0.157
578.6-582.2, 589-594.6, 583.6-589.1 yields 0.068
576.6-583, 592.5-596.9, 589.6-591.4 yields 0.155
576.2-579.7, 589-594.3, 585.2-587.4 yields -0.047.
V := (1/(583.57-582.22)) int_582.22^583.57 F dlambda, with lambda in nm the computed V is 0.64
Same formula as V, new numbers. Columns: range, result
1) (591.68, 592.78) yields 0.564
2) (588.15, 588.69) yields 0.509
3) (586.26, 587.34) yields 0.569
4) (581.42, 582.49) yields 0.592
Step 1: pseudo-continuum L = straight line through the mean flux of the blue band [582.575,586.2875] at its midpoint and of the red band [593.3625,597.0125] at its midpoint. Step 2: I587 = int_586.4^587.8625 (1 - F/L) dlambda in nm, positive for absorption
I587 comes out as 0.08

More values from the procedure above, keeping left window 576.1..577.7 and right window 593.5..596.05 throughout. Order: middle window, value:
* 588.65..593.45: 0.61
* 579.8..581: 0.05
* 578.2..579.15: 0.04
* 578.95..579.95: -0.03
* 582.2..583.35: -0.11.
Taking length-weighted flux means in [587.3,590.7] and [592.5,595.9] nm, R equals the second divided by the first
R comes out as 1.18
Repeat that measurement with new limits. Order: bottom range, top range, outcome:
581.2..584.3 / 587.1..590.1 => 0.79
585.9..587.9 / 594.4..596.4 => 1.07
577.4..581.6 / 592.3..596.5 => 1.03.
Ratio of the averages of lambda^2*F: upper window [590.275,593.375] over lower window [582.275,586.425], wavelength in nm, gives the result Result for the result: 1.0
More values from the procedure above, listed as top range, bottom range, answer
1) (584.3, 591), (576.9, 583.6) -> 0.93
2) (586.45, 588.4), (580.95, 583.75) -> 0.93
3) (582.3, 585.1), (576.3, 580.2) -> 1.10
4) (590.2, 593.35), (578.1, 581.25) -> 1.03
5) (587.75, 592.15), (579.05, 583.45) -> 0.88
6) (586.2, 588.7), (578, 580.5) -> 0.99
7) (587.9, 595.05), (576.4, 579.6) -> 0.98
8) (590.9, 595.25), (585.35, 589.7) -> 1.13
